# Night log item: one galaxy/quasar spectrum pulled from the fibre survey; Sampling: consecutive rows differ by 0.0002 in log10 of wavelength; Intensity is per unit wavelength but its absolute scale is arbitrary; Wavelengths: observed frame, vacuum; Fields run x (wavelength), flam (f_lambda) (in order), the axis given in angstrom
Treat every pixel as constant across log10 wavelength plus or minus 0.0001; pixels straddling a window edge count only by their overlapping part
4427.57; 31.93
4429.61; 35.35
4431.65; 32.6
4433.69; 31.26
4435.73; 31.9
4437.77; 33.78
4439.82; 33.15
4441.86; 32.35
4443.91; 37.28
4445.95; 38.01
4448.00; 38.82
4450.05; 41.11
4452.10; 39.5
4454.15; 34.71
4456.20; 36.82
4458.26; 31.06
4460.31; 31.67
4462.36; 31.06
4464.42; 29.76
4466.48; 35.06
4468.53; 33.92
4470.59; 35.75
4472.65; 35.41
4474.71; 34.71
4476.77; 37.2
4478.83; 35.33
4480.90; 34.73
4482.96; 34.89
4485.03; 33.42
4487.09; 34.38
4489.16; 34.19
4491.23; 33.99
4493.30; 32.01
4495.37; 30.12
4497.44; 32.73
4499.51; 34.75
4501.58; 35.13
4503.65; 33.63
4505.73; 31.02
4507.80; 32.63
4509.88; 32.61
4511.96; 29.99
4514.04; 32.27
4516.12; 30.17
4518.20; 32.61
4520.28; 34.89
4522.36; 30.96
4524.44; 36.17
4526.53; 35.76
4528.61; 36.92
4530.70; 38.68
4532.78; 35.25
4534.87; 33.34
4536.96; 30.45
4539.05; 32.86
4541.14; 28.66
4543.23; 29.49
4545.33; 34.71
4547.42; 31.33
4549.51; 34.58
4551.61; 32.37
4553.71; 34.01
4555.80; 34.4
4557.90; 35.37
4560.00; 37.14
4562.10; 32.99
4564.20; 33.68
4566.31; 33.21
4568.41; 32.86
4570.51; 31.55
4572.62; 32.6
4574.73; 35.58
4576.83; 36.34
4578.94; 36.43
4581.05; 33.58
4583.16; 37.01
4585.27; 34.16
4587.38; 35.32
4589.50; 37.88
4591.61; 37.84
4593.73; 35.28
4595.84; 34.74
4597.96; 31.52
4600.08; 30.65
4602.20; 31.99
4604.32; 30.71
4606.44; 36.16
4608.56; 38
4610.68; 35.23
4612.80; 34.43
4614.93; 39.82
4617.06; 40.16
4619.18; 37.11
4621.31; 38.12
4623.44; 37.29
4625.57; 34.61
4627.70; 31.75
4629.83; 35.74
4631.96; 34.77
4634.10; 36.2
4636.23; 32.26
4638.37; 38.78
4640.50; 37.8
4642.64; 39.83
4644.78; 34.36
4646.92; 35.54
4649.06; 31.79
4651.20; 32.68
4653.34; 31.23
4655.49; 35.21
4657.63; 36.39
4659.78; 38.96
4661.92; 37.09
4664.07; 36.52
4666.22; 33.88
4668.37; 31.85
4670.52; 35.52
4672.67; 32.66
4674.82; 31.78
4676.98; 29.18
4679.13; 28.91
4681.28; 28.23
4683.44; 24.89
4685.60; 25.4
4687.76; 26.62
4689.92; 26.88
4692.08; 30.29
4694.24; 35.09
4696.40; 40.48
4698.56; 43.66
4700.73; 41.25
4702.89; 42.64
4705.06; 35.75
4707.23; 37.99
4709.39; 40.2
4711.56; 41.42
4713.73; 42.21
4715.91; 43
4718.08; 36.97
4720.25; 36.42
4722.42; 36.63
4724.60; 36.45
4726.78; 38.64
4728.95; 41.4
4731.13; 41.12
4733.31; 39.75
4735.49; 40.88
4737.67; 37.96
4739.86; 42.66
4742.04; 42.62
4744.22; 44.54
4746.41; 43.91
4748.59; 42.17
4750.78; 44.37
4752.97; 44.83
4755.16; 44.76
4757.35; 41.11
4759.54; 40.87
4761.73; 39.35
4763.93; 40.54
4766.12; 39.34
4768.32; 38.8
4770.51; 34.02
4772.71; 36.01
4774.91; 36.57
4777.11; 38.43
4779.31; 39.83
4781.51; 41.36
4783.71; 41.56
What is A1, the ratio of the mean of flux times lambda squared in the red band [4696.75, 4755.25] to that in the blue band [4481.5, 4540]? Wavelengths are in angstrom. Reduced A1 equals 1.34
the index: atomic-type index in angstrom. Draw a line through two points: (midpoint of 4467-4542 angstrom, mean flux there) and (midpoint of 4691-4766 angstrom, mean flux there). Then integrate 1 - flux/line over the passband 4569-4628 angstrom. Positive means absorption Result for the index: 2.0 angstrom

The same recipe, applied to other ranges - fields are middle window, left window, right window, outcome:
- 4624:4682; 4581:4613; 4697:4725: 4.4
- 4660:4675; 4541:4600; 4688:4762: 1.2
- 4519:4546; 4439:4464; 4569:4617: 1.1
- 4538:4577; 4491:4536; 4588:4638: 1.1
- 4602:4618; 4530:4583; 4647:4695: -1.5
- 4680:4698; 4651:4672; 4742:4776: 3.2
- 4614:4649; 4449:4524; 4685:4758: 0.7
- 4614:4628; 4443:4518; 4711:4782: 0.0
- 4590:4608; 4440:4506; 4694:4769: 1.7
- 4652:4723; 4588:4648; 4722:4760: 7.2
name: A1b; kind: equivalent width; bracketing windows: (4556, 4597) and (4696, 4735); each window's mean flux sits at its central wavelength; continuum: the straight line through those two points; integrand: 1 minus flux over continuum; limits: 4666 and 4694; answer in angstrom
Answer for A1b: 6.39 angstrom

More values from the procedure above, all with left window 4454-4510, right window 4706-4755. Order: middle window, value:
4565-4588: 1.26 angstrom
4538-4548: 1.13 angstrom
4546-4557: 0.69 angstrom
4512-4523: 0.84 angstrom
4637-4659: 1.75 angstrom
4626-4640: 1.10 angstrom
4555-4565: 0.32 angstrom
